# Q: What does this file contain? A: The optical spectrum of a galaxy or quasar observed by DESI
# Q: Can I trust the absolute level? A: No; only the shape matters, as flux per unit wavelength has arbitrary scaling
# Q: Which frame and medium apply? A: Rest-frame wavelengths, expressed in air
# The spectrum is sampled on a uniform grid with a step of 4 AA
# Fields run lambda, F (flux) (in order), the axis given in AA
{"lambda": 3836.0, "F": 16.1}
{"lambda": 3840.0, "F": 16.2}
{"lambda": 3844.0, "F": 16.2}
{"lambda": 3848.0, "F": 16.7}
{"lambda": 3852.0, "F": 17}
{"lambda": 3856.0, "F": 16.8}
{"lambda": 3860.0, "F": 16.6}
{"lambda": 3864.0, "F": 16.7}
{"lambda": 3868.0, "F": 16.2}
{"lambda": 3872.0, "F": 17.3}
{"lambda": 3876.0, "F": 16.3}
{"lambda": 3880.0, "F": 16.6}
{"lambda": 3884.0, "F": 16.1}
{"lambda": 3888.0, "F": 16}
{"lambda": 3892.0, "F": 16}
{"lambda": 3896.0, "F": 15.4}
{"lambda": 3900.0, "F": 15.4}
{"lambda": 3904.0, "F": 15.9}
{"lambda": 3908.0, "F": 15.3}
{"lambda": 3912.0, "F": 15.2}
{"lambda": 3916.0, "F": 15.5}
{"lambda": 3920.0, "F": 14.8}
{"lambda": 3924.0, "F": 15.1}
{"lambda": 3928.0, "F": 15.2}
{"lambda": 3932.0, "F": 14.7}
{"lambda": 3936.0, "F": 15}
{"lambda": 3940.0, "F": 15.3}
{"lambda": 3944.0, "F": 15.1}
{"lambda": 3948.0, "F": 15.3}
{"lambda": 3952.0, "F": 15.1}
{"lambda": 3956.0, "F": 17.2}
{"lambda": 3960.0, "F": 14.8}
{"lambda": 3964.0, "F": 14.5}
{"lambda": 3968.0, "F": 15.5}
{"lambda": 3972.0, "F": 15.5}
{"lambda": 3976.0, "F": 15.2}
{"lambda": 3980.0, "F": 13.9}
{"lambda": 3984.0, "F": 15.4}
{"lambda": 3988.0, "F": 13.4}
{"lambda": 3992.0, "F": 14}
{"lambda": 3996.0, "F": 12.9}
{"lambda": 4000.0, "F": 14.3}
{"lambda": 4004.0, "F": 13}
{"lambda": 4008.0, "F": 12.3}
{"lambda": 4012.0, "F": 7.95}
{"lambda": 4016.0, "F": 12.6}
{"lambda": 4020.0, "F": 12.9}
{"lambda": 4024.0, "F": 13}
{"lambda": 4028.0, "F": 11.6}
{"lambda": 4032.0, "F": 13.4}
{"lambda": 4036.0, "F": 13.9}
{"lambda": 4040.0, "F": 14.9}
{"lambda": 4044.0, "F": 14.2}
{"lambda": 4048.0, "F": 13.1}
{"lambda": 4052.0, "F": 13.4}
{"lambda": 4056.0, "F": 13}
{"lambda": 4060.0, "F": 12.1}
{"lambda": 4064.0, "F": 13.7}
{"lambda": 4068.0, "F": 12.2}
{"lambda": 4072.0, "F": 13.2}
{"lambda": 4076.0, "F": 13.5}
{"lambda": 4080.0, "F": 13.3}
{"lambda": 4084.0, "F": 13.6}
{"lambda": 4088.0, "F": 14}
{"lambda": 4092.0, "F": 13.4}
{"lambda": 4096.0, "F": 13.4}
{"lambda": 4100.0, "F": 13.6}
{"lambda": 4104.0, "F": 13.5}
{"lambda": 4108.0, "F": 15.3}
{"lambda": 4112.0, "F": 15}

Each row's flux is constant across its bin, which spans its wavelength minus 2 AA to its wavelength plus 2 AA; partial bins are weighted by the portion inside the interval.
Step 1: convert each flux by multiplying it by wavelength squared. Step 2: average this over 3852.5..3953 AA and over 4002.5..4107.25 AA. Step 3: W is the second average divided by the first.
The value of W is 0.9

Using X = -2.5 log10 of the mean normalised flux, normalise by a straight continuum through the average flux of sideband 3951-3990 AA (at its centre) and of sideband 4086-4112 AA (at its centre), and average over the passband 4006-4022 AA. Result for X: 0.27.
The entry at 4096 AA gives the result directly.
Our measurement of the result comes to 13.4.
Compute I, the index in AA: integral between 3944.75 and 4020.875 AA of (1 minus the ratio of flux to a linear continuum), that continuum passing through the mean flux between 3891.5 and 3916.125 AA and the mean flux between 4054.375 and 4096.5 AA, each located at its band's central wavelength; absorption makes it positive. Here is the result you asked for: 2.4 AA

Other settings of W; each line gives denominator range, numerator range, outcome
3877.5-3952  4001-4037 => 0.84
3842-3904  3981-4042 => 0.86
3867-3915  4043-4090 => 0.91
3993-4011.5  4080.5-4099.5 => 1.11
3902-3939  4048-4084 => 0.93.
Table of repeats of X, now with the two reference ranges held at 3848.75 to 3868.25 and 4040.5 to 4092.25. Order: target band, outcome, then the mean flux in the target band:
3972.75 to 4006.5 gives 0.04 mag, 14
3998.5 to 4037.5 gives 0.14 mag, 12.5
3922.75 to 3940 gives 0.03 mag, 15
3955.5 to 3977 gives -0.03 mag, 15.3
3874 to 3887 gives 0.00 mag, 16.3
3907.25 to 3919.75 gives 0.04 mag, 15.3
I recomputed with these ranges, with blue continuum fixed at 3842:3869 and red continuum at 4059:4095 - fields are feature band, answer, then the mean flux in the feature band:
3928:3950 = 0.4 AA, 15.1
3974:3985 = 0.0 AA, 14.8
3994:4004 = 0.7 AA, 13.5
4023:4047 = 0.7 AA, 13.5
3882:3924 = 0.9 AA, 15.5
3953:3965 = -0.4 AA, 15.5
